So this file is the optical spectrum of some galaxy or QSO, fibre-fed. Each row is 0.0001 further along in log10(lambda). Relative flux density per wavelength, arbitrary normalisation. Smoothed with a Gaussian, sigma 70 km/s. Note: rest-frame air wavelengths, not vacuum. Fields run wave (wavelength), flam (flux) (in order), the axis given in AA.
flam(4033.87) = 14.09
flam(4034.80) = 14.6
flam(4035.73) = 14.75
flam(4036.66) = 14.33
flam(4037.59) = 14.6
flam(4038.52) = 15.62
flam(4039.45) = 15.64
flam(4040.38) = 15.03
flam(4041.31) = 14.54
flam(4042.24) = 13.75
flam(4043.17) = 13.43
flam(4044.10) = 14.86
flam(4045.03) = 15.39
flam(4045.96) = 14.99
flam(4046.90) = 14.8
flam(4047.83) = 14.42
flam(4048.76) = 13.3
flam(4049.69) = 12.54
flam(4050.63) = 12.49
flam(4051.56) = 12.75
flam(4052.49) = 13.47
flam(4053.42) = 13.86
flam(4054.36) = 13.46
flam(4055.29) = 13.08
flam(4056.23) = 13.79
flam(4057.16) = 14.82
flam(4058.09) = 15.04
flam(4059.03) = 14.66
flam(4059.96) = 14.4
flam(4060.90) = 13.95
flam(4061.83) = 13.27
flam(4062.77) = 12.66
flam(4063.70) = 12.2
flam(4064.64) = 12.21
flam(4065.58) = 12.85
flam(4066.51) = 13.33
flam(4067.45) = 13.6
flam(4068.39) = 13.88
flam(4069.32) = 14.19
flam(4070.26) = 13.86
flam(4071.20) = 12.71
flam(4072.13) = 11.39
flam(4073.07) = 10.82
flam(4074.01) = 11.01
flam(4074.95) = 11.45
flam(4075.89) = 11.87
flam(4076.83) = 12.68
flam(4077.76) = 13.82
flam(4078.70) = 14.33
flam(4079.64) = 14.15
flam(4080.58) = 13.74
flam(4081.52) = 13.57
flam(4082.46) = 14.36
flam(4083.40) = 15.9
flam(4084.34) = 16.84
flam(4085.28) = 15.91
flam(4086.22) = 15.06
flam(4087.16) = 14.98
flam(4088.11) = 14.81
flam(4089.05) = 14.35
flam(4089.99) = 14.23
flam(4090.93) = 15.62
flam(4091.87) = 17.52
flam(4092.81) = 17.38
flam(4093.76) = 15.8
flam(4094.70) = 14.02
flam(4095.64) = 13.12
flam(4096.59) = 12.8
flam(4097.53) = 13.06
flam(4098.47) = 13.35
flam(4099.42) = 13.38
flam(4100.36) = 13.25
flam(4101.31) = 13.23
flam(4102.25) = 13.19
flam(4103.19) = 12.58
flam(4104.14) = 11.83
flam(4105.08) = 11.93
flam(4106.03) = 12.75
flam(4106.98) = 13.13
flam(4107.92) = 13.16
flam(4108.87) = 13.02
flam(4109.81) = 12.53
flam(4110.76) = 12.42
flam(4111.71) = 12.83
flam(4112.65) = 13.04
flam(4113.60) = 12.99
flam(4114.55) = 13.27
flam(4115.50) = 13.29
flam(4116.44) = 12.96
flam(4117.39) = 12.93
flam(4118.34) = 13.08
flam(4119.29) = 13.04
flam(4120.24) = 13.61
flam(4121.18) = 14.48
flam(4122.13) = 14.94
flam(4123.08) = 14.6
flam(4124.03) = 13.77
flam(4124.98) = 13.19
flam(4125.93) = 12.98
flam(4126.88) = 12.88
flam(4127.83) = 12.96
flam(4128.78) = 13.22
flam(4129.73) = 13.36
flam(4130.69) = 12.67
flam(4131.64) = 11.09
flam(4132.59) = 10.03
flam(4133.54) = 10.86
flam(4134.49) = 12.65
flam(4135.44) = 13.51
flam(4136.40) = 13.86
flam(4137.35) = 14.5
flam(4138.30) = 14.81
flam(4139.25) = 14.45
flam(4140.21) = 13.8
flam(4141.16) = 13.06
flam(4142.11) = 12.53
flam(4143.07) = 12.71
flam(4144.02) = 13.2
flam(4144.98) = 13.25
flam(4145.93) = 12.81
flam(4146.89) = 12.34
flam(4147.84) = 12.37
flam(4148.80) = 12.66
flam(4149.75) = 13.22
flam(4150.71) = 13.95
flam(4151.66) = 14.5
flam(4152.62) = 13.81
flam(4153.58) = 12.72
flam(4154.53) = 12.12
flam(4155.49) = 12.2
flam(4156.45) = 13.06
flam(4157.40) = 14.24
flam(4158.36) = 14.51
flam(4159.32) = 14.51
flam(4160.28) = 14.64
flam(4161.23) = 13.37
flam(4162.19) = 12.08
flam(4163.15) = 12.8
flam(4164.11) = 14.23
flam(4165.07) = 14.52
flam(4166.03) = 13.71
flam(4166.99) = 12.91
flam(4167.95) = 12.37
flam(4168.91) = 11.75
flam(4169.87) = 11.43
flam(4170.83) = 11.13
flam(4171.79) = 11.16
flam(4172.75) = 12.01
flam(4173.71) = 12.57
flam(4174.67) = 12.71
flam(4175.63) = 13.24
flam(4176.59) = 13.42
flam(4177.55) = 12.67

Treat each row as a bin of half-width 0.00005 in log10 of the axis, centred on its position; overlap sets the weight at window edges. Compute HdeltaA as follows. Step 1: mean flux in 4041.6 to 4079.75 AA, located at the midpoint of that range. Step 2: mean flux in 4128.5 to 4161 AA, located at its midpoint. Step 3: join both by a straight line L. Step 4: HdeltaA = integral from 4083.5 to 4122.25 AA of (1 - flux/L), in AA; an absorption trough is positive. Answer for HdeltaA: -1.5 AA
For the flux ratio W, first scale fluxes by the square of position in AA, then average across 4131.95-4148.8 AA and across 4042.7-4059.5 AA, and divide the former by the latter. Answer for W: 1.0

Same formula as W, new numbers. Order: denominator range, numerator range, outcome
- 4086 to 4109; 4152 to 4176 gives 0.96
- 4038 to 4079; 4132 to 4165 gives 1.02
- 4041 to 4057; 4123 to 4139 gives 0.98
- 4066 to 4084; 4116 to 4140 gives 1.03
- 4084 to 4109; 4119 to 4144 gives 0.96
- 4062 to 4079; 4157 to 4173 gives 1.07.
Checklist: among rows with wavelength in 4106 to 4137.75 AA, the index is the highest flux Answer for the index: 14.94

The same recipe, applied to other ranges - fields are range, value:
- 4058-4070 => 15.04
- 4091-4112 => 17.52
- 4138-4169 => 14.81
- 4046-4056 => 14.8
